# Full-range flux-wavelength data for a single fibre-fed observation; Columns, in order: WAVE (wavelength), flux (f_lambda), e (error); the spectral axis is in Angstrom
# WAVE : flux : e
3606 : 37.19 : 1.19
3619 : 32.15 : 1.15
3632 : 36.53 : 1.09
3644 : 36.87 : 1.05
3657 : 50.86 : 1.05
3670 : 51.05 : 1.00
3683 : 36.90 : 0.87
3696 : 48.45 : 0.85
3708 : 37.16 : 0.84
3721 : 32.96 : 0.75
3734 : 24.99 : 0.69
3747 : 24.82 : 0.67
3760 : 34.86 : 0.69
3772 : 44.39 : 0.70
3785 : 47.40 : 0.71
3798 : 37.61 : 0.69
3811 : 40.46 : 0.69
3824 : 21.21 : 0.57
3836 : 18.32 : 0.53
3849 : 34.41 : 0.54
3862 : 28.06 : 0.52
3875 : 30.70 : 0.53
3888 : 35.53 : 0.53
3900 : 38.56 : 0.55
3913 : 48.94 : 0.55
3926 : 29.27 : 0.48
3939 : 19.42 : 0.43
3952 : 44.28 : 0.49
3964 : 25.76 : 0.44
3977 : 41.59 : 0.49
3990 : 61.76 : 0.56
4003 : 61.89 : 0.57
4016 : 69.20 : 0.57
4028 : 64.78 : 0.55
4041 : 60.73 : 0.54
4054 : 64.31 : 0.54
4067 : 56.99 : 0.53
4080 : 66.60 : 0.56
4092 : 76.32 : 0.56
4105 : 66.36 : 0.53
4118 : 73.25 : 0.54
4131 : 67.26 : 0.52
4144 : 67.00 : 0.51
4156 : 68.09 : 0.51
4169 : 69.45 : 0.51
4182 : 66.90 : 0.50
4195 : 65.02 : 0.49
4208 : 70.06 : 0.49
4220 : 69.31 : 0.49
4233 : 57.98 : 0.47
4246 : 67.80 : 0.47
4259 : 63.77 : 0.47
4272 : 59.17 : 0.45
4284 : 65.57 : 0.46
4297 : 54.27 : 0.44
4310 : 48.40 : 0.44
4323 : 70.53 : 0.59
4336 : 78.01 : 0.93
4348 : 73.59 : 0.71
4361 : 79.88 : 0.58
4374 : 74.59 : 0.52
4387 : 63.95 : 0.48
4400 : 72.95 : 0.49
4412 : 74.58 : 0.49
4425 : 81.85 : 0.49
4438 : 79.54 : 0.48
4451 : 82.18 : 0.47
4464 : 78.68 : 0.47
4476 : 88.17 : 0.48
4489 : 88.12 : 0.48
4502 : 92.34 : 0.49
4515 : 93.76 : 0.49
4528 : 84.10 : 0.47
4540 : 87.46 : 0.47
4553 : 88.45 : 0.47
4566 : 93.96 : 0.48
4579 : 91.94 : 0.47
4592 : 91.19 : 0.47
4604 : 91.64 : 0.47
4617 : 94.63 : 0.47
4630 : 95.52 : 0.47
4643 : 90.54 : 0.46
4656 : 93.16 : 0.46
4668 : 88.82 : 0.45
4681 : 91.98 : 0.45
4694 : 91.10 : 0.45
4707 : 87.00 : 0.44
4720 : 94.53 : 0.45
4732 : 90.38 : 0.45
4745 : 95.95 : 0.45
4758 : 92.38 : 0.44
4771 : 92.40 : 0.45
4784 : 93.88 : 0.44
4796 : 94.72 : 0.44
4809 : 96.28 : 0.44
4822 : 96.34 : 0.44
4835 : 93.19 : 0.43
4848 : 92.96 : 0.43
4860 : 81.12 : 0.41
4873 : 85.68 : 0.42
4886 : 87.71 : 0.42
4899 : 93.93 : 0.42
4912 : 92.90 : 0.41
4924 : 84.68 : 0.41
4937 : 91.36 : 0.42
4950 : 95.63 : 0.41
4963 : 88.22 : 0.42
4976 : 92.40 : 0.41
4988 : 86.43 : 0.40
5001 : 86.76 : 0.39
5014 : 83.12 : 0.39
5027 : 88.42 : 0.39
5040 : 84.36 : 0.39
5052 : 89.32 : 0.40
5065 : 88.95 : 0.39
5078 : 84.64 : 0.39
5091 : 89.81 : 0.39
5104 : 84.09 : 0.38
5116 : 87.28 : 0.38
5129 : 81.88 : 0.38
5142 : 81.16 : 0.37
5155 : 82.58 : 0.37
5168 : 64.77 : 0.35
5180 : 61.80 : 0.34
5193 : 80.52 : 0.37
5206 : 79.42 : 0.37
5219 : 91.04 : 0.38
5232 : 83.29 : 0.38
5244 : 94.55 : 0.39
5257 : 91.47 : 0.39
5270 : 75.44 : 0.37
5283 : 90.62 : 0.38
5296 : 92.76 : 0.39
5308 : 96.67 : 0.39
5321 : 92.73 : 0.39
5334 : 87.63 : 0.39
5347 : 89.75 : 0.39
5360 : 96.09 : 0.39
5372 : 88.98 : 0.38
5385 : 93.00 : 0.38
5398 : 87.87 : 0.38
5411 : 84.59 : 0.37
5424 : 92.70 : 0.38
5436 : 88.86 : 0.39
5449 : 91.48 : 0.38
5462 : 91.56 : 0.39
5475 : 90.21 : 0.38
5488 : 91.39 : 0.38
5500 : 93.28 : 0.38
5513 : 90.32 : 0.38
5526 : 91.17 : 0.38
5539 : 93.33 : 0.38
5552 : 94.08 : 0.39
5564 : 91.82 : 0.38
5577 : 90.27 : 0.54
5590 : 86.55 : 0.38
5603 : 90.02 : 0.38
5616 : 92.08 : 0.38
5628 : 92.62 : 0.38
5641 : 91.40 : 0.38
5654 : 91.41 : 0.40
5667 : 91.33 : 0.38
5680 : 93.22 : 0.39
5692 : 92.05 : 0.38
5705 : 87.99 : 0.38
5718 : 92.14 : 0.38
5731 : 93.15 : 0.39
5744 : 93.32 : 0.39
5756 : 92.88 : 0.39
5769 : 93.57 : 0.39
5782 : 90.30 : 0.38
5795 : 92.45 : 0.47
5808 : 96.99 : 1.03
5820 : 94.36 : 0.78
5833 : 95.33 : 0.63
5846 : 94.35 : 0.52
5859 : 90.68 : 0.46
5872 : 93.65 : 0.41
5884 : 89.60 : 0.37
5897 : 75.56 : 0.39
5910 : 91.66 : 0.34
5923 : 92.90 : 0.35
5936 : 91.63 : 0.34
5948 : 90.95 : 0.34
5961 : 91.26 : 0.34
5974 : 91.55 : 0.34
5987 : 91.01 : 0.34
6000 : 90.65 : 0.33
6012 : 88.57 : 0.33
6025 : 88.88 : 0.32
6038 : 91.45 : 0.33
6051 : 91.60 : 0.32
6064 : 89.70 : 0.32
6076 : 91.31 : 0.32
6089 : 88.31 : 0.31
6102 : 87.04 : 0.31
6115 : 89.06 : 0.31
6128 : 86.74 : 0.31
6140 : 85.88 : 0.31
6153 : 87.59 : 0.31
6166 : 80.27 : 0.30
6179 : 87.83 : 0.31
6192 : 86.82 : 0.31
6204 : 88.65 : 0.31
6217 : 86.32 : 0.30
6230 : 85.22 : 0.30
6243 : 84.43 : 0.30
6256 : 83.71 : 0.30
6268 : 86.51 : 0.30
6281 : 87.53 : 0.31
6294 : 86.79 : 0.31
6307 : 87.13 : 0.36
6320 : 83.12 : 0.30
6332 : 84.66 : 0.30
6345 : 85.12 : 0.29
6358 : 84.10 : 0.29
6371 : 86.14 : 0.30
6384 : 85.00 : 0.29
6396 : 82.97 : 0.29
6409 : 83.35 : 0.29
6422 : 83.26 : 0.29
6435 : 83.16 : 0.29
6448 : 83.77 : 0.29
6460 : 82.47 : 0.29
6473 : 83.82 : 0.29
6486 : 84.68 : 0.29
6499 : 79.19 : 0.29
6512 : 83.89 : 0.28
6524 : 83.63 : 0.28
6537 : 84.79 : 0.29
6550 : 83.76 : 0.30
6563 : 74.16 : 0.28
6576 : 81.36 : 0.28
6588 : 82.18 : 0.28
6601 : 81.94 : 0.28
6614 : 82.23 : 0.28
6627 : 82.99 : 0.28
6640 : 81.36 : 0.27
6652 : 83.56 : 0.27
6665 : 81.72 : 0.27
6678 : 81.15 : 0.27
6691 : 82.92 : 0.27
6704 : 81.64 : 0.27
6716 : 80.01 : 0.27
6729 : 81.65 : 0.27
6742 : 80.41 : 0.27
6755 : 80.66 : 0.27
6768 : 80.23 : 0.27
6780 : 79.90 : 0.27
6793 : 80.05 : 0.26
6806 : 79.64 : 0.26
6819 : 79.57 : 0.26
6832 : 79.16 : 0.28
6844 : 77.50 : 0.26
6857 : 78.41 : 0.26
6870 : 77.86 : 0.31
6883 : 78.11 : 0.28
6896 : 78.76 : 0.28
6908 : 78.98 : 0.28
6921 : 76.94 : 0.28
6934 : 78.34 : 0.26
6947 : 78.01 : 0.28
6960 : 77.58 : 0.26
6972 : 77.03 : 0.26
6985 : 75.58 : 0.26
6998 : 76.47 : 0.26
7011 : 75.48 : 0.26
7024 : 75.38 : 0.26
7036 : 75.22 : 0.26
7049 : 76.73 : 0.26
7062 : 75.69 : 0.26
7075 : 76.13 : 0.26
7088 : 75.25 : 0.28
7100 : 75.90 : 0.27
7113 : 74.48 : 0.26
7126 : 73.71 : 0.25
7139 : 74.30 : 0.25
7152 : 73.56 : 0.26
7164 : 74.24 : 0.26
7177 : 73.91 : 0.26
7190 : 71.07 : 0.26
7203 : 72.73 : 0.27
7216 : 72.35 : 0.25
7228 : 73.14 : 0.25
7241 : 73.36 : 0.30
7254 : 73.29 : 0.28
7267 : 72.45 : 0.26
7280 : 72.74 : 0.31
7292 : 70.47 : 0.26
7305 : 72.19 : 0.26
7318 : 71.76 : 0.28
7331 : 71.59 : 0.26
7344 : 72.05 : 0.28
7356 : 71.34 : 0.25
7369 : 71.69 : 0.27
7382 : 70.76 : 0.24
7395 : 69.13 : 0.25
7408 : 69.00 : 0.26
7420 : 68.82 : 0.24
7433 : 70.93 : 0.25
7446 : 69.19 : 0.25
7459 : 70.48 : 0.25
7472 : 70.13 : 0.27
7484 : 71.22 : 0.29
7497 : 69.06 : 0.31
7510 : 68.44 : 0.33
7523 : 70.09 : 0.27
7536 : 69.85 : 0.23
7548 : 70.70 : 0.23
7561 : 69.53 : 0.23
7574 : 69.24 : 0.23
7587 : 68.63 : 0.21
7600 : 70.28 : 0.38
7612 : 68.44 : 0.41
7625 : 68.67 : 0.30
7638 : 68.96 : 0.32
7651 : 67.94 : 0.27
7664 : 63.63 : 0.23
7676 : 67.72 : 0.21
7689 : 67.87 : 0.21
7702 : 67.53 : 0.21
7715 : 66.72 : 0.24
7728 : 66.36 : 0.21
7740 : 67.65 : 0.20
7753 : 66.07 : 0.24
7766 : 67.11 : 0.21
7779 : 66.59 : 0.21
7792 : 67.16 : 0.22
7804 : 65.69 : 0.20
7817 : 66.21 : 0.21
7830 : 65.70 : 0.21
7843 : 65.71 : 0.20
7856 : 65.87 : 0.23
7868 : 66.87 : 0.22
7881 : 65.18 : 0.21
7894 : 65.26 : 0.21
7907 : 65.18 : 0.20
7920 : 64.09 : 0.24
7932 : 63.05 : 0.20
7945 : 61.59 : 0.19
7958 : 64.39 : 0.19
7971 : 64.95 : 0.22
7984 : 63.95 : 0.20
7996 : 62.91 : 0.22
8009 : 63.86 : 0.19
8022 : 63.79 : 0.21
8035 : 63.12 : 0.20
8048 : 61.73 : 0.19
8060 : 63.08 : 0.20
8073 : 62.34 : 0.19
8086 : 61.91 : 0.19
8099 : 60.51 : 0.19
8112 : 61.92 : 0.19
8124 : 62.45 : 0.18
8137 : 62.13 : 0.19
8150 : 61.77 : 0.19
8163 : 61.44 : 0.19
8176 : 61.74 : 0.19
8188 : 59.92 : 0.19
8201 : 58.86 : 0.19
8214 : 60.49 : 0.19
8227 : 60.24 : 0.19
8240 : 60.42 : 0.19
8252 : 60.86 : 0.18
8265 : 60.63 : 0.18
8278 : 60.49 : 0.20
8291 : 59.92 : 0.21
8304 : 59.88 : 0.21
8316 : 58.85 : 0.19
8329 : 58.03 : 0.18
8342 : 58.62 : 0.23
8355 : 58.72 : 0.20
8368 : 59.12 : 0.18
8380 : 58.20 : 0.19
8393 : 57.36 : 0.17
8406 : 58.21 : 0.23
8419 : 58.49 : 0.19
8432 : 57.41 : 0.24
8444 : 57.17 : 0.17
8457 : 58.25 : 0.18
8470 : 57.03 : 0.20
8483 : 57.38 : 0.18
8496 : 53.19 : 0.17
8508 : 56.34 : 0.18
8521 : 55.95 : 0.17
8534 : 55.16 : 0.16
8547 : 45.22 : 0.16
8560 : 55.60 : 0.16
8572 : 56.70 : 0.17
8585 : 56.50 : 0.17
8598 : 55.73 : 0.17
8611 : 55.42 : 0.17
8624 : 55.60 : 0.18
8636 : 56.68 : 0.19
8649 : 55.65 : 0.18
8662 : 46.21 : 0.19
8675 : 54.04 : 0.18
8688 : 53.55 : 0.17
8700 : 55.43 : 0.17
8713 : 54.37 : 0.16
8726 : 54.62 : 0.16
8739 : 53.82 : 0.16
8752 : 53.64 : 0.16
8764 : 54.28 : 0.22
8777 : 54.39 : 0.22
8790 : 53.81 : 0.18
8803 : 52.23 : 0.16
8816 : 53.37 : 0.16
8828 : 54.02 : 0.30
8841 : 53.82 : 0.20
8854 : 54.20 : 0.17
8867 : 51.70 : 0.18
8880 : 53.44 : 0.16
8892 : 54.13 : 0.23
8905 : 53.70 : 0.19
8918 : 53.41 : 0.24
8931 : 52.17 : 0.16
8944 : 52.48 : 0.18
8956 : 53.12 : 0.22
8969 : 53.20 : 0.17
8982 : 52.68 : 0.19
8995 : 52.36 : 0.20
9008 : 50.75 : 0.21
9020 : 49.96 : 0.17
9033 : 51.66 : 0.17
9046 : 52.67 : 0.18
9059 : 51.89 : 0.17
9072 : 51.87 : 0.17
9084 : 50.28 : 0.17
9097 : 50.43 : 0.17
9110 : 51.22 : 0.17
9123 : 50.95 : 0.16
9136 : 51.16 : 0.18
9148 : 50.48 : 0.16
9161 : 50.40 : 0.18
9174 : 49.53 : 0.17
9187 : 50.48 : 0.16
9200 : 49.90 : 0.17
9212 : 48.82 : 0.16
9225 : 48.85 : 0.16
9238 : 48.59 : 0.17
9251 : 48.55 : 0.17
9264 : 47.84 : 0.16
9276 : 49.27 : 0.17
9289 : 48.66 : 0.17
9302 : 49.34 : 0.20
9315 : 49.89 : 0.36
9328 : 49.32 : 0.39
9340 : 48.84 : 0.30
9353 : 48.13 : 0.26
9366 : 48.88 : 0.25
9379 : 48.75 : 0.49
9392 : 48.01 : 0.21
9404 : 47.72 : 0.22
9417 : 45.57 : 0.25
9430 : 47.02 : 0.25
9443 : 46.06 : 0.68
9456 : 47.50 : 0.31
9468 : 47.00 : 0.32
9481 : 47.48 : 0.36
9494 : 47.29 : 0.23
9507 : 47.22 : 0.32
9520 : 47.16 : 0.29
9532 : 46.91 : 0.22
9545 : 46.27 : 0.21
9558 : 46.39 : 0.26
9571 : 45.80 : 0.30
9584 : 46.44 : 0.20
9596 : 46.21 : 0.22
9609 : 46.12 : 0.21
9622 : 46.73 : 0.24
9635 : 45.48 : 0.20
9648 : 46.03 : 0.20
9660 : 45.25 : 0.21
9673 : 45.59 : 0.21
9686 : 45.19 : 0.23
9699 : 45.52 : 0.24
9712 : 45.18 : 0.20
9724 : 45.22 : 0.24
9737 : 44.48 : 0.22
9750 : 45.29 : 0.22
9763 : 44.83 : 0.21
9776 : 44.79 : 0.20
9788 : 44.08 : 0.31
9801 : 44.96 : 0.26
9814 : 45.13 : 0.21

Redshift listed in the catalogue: 0.000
